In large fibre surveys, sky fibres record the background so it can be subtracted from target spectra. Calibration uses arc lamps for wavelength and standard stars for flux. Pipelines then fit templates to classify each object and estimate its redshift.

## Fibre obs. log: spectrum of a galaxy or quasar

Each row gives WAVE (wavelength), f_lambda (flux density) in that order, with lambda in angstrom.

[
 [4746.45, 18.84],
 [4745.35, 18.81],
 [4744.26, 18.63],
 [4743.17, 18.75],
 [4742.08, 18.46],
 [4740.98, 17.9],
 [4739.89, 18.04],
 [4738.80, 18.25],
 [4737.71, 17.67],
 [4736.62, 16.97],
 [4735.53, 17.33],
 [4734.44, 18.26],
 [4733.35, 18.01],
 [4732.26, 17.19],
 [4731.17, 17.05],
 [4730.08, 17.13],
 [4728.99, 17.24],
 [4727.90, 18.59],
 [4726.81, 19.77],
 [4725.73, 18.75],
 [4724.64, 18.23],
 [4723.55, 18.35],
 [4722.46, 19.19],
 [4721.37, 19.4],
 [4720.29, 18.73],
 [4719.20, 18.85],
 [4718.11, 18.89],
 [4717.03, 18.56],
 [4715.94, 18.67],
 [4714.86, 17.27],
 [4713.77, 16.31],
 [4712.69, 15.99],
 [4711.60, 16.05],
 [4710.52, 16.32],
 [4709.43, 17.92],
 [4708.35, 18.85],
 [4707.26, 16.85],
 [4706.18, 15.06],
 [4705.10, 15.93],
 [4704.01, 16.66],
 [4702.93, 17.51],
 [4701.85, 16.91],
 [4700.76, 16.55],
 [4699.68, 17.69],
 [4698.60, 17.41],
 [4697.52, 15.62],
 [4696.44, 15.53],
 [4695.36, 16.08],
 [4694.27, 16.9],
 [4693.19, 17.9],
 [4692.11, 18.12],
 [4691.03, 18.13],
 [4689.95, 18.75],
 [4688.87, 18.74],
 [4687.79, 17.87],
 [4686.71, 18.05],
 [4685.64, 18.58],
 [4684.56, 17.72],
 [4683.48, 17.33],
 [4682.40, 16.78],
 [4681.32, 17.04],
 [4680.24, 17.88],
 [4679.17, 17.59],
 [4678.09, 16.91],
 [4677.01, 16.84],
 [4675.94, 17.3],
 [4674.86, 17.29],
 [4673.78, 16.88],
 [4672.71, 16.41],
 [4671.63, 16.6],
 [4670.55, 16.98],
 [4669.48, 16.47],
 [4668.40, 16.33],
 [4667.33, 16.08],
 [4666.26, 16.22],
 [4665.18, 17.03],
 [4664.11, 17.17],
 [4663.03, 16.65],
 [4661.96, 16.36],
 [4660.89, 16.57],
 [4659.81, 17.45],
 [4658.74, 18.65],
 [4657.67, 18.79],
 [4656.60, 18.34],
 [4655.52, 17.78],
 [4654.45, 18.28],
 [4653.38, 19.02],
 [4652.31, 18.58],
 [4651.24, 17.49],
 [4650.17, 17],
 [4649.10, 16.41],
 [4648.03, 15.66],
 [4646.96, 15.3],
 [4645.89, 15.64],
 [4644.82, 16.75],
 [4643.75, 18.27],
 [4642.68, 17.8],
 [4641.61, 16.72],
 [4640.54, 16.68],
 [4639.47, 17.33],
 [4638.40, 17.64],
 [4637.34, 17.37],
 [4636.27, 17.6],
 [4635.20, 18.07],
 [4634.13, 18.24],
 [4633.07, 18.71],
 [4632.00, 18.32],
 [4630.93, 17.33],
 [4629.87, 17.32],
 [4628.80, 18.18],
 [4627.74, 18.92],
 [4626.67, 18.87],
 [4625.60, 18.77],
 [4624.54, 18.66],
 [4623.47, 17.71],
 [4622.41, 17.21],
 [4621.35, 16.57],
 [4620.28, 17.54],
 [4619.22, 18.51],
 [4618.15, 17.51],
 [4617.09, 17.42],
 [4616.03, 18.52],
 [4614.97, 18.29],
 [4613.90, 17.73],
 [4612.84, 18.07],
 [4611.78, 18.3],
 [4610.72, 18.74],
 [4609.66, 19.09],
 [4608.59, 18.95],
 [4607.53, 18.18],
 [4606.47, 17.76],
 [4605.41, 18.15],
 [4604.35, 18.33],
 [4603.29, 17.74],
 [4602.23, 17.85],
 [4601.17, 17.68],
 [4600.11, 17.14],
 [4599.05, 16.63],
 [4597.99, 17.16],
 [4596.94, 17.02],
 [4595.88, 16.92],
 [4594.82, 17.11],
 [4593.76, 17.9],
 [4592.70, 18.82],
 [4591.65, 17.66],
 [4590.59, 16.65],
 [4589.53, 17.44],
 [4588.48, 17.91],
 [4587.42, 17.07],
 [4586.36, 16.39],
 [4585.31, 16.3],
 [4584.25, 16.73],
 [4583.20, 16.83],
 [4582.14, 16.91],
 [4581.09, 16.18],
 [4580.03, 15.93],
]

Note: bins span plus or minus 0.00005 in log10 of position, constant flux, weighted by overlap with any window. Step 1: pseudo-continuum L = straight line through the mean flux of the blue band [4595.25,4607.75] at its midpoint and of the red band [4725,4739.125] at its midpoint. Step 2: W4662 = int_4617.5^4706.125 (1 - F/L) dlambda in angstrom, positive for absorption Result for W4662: 1.65 angstrom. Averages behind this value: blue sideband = 17.5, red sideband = 17.9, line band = 17.4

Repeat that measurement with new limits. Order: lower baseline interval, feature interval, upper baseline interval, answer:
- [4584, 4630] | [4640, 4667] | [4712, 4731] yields 1.1 angstrom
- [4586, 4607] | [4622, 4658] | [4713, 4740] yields 0.0 angstrom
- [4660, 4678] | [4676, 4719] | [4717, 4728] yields 1.4 angstrom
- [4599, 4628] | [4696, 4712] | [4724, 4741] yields 1.1 angstrom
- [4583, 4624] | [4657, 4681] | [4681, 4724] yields 0.7 angstrom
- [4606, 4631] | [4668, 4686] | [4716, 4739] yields 1.0 angstrom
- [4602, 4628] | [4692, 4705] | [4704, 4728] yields 0.7 angstrom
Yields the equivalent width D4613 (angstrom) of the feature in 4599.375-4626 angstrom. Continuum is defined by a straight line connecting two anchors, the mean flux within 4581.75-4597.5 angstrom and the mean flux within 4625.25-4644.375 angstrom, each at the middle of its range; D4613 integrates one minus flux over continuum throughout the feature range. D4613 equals -0.71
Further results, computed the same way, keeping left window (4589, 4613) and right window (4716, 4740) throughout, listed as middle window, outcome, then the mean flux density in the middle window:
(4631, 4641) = 0.1 angstrom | 17.8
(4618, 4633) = -0.1 angstrom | 18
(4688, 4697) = 0.3 angstrom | 17.5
